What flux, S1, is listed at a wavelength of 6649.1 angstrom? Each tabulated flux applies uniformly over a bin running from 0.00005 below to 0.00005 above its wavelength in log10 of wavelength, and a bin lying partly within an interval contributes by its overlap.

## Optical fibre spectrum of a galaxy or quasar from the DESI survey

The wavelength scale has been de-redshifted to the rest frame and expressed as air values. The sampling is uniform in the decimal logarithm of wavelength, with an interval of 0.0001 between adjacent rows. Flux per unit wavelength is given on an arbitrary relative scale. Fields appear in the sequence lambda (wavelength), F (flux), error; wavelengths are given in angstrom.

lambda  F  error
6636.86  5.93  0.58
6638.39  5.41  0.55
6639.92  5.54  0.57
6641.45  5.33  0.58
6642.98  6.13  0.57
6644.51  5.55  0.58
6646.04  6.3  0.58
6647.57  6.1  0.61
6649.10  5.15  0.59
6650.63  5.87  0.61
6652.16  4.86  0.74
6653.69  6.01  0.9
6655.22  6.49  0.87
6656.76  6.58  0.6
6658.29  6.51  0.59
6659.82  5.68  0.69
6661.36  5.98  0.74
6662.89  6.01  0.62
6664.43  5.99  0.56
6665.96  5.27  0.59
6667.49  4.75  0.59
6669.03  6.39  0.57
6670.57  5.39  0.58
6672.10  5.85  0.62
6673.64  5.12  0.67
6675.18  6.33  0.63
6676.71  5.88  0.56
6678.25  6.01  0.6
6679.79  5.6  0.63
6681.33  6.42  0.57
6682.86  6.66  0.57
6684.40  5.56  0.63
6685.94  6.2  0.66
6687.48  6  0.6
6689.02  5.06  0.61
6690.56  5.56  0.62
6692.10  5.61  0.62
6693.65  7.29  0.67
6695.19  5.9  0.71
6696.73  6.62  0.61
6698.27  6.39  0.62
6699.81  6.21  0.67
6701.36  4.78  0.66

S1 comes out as 5.15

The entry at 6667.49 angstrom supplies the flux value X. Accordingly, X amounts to 4.75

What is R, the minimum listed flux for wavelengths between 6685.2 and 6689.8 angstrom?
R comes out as 5.06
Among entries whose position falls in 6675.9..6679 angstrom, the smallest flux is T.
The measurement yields 5.88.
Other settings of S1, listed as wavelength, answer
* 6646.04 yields 6.3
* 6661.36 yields 5.98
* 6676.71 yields 5.88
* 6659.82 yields 5.68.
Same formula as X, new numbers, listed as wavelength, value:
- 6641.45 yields 5.33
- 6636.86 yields 5.93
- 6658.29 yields 6.51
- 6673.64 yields 5.12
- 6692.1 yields 5.61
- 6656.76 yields 6.58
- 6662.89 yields 6.01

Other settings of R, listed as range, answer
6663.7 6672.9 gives 4.75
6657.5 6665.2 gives 5.68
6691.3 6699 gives 5.61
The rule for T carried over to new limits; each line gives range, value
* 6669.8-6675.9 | 5.12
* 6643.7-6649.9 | 5.15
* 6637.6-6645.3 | 5.33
